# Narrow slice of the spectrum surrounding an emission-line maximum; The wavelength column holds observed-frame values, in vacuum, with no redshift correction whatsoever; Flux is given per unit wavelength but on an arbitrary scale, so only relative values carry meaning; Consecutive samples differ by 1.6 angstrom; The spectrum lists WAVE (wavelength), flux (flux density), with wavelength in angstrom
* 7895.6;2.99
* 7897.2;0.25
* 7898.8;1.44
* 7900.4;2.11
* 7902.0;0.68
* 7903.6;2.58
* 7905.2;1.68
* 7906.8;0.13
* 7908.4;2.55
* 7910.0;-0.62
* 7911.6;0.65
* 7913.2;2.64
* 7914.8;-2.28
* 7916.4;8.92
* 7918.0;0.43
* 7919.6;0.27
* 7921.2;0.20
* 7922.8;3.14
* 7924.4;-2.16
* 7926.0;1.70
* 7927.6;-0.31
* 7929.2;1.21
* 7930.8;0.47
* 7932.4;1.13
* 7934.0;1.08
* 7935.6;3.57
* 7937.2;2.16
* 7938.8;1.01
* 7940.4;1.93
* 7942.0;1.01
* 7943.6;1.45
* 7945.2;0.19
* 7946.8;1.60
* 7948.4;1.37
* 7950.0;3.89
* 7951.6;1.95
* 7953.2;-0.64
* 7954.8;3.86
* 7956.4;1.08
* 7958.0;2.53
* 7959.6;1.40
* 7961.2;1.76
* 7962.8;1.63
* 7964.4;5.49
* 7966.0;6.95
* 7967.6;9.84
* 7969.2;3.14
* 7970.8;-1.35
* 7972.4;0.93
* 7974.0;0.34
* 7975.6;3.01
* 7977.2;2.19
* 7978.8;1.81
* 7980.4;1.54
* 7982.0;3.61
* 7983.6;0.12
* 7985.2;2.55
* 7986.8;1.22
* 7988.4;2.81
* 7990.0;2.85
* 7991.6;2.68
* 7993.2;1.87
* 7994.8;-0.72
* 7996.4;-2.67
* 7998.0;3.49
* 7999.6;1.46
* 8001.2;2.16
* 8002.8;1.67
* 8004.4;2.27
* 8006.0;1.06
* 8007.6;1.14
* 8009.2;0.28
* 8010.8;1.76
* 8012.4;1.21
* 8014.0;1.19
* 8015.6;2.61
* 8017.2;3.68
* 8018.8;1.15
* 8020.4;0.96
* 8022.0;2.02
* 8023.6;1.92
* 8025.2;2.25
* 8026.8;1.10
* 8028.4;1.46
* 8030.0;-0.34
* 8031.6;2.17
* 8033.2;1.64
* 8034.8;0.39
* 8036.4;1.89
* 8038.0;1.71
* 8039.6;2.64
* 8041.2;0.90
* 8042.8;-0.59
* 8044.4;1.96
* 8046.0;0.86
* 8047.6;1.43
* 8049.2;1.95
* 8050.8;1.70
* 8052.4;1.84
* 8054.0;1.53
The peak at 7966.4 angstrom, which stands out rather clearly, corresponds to Hgamma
